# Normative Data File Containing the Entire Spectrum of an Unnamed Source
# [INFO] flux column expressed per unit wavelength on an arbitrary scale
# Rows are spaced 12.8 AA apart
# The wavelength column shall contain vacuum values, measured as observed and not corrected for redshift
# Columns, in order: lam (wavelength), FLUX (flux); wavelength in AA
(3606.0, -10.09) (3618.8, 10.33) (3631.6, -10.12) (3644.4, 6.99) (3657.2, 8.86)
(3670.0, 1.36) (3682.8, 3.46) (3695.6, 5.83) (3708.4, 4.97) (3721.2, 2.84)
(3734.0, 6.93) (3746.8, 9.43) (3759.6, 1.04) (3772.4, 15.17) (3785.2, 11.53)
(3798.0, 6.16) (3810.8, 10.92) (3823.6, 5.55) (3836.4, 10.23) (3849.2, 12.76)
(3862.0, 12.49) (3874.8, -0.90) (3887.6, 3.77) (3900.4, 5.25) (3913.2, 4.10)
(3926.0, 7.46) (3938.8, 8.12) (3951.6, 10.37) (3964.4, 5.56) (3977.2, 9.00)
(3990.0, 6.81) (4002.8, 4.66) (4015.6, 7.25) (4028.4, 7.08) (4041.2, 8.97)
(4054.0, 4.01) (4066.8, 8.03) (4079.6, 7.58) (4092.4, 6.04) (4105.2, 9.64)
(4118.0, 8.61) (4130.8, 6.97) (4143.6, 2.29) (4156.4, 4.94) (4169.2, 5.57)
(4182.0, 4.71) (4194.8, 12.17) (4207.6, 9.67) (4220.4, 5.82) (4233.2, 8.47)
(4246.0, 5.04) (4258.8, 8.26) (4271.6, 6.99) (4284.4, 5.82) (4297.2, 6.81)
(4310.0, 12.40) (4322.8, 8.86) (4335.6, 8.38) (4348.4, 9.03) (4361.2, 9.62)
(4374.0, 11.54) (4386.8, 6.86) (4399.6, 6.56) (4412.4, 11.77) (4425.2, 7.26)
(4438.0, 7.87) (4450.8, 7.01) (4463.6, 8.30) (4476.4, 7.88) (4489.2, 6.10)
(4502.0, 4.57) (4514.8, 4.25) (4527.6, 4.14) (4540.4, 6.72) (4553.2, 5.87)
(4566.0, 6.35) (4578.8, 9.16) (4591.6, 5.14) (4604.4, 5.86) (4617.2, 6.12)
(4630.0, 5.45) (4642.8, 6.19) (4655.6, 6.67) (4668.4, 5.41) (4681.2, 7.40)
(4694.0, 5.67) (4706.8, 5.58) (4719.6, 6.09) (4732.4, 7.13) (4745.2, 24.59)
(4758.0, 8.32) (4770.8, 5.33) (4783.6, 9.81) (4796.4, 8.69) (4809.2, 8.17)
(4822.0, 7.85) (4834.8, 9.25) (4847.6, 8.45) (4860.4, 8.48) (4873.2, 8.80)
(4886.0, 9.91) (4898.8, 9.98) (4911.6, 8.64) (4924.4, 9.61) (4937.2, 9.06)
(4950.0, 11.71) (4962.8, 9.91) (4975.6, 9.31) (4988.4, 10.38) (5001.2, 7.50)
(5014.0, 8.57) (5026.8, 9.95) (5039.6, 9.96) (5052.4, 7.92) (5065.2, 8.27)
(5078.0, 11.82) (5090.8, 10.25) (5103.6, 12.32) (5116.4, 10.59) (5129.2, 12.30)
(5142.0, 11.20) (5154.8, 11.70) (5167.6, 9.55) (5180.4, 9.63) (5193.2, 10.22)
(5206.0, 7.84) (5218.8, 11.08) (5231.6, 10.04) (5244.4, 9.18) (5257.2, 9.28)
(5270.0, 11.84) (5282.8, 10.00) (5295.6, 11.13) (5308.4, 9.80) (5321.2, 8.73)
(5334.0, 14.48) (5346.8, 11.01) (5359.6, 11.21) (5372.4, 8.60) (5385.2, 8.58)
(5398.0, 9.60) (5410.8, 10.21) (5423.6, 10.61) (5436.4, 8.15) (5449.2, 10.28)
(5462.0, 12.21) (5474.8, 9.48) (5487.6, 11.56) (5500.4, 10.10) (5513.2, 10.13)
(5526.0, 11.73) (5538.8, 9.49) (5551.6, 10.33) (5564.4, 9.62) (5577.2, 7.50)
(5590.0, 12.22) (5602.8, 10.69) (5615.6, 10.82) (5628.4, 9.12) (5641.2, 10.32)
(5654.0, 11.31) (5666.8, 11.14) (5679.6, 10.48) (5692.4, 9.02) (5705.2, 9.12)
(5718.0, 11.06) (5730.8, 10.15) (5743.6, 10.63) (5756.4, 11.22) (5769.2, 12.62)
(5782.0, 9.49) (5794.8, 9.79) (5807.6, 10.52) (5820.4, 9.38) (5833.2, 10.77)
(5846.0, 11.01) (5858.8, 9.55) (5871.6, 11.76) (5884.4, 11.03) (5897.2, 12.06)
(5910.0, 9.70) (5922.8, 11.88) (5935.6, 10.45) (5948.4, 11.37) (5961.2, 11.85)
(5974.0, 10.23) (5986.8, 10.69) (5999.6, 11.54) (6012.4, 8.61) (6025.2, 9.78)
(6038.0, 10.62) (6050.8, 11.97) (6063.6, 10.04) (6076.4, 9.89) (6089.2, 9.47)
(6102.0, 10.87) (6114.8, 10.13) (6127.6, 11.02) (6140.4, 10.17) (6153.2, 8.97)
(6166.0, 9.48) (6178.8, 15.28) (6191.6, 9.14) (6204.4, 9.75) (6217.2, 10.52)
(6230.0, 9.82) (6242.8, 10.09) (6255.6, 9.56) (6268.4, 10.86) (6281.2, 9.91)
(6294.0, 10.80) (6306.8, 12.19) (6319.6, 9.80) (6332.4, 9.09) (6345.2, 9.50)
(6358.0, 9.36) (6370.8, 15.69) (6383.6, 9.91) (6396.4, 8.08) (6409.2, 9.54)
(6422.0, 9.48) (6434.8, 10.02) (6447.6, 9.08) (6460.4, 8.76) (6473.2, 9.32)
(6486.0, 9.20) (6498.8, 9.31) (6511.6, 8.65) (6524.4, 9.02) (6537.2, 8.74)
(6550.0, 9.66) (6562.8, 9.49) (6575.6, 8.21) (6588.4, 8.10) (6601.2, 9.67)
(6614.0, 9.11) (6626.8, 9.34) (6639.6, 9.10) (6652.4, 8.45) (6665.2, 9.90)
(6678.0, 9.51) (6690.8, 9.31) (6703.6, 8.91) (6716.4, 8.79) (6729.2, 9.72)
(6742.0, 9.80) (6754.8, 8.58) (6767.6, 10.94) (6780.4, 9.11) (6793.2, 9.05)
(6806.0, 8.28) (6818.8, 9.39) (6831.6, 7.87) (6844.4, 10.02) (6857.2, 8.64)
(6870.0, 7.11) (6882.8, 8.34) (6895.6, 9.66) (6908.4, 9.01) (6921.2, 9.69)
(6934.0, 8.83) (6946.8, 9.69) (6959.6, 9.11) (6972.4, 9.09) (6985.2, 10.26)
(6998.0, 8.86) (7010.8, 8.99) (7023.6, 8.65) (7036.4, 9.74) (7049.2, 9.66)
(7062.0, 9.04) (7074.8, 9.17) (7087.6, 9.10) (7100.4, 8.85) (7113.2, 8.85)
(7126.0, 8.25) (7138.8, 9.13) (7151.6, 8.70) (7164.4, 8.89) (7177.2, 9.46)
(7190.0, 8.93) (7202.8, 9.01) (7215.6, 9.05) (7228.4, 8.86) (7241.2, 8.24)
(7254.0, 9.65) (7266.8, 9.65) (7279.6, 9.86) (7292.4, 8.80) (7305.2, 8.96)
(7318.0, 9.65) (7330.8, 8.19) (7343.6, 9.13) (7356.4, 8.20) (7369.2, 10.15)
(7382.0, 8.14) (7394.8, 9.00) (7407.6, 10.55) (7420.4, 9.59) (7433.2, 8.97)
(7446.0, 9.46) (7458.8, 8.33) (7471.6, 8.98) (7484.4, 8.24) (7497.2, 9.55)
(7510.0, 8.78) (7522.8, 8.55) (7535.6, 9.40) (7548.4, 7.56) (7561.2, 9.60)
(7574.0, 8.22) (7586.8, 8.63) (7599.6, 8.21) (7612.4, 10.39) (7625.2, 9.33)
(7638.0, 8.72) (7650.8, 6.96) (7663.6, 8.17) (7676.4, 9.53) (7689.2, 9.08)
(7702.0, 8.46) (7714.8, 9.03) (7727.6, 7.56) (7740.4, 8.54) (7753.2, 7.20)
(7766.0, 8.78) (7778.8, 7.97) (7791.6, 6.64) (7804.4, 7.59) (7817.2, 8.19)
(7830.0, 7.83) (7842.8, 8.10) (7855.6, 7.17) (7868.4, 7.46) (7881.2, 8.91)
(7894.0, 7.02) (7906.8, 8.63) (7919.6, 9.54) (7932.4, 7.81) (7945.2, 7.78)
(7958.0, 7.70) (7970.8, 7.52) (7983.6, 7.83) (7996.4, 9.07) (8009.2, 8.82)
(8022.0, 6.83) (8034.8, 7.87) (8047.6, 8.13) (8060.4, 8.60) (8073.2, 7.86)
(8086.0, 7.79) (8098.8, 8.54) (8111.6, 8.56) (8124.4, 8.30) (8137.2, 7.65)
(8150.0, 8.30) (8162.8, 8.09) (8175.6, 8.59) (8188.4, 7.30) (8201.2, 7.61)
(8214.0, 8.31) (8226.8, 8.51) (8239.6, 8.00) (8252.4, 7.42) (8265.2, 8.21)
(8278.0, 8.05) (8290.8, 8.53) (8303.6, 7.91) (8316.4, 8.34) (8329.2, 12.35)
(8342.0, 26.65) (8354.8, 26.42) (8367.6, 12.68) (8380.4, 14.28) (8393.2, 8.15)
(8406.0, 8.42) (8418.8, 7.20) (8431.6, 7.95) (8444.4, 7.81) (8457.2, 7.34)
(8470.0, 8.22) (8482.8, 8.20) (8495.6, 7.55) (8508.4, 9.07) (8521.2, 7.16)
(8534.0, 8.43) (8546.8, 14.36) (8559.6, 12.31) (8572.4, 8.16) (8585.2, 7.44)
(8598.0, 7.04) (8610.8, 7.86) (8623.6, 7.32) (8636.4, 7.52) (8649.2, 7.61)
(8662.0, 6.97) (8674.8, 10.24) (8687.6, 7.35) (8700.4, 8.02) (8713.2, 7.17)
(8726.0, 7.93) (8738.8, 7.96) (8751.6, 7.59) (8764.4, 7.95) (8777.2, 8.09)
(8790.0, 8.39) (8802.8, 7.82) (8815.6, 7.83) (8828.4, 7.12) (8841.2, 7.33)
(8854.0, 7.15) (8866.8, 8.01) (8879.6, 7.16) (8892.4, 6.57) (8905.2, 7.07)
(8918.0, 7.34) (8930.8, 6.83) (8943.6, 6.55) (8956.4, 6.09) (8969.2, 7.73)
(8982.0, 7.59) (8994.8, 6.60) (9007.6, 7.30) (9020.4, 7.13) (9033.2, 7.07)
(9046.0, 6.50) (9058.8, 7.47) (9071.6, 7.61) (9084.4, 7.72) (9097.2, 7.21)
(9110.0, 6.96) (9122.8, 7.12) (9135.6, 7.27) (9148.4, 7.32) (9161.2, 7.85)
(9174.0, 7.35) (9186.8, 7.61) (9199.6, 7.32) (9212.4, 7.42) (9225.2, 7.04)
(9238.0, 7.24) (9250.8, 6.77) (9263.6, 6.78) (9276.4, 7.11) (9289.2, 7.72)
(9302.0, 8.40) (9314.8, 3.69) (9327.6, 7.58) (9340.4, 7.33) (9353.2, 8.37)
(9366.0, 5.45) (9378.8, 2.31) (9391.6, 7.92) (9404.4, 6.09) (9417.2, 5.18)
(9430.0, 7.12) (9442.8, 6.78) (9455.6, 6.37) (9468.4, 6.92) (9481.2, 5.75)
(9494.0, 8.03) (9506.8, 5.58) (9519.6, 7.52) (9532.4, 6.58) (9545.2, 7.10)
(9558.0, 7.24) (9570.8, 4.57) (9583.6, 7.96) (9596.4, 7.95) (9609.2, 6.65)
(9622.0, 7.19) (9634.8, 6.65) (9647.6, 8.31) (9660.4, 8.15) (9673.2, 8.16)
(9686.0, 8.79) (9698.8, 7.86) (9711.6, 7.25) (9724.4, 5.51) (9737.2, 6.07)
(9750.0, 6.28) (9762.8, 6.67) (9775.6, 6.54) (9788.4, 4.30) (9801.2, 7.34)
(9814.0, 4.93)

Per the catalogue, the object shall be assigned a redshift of 0.27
